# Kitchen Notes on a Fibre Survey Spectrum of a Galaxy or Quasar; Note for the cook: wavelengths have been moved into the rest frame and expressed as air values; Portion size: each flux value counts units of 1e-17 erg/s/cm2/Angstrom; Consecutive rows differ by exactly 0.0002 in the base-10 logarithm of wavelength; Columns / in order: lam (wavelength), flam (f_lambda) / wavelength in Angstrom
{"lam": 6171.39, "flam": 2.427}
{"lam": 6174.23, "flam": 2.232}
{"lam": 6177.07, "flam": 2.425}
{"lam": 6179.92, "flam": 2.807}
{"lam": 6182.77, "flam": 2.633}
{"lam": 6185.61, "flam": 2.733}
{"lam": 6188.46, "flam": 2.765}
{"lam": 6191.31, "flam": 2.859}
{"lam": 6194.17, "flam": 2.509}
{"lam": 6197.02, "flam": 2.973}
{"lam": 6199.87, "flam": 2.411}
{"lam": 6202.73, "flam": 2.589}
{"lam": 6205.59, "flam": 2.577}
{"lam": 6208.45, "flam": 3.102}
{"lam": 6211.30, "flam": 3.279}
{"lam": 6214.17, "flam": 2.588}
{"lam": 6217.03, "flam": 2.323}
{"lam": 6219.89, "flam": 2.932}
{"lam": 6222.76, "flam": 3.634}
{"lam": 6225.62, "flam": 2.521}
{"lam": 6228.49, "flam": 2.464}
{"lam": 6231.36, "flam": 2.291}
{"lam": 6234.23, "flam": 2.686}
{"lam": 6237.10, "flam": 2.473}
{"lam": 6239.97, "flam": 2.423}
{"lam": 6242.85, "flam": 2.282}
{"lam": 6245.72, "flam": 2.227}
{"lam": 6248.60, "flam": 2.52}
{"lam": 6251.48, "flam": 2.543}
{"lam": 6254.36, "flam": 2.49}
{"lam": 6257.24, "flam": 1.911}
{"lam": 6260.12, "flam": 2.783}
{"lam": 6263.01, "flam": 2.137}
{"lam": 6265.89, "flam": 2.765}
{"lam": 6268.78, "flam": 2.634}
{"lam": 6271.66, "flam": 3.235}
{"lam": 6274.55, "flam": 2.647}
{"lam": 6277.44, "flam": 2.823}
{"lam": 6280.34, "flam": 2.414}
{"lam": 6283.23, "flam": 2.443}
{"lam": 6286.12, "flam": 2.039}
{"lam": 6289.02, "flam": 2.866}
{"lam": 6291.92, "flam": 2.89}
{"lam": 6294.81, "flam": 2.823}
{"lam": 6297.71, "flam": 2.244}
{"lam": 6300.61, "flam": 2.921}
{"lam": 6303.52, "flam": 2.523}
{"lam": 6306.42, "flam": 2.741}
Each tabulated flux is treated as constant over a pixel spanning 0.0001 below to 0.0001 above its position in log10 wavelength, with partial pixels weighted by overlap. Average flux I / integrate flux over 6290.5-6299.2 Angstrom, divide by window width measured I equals 2.66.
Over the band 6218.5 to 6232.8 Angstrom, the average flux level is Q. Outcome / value 2.77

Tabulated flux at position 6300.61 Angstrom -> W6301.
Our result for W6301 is 2.921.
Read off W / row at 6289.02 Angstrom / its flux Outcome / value 2.866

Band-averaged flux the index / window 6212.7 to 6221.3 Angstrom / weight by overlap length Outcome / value 2.62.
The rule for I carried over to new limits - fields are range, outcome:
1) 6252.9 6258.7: 2.2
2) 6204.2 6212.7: 2.99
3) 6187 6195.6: 2.71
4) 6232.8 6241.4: 2.53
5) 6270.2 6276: 2.94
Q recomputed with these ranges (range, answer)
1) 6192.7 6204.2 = 2.62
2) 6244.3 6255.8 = 2.44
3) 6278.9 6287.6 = 2.3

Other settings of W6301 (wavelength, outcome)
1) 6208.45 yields 3.102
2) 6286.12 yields 2.039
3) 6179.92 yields 2.807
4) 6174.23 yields 2.232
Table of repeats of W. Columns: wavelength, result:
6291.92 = 2.89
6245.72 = 2.227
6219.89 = 2.932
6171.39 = 2.427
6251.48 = 2.543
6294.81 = 2.823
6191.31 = 2.859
